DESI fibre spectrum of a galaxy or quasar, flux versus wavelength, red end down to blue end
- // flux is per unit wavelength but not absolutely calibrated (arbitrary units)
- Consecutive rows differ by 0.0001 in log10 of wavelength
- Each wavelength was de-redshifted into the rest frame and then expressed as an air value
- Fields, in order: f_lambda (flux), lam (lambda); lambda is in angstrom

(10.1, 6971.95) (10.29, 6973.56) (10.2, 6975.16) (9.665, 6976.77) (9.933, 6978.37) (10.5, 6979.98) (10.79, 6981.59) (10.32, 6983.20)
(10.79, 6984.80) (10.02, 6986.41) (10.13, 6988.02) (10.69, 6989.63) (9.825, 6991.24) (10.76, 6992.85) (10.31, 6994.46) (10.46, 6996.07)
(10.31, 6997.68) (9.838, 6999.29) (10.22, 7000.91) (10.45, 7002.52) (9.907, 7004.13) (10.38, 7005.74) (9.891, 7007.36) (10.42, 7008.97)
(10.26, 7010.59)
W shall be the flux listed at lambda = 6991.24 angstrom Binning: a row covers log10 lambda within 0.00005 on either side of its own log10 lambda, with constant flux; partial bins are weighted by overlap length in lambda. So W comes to 9.825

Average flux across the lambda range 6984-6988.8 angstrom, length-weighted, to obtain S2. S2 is 10.3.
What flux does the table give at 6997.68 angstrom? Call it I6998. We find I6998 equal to 10.31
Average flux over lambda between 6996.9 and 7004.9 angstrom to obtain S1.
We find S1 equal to 10.1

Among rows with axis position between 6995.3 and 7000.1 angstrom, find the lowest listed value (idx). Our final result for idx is 9.838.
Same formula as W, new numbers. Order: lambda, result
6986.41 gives 10.02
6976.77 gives 9.665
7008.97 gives 10.42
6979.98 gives 10.5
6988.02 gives 10.13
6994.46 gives 10.31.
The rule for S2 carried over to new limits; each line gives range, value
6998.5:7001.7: 10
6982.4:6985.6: 10.6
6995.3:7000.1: 10.2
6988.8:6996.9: 10.4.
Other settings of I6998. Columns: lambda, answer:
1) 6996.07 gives 10.46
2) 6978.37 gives 9.933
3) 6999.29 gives 9.838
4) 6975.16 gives 10.2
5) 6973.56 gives 10.29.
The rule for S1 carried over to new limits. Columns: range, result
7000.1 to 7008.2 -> 10.2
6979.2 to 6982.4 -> 10.6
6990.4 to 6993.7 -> 10.3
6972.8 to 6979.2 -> 10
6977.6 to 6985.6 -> 10.5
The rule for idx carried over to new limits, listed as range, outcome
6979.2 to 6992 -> 9.825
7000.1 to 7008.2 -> 9.891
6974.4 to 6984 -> 9.665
